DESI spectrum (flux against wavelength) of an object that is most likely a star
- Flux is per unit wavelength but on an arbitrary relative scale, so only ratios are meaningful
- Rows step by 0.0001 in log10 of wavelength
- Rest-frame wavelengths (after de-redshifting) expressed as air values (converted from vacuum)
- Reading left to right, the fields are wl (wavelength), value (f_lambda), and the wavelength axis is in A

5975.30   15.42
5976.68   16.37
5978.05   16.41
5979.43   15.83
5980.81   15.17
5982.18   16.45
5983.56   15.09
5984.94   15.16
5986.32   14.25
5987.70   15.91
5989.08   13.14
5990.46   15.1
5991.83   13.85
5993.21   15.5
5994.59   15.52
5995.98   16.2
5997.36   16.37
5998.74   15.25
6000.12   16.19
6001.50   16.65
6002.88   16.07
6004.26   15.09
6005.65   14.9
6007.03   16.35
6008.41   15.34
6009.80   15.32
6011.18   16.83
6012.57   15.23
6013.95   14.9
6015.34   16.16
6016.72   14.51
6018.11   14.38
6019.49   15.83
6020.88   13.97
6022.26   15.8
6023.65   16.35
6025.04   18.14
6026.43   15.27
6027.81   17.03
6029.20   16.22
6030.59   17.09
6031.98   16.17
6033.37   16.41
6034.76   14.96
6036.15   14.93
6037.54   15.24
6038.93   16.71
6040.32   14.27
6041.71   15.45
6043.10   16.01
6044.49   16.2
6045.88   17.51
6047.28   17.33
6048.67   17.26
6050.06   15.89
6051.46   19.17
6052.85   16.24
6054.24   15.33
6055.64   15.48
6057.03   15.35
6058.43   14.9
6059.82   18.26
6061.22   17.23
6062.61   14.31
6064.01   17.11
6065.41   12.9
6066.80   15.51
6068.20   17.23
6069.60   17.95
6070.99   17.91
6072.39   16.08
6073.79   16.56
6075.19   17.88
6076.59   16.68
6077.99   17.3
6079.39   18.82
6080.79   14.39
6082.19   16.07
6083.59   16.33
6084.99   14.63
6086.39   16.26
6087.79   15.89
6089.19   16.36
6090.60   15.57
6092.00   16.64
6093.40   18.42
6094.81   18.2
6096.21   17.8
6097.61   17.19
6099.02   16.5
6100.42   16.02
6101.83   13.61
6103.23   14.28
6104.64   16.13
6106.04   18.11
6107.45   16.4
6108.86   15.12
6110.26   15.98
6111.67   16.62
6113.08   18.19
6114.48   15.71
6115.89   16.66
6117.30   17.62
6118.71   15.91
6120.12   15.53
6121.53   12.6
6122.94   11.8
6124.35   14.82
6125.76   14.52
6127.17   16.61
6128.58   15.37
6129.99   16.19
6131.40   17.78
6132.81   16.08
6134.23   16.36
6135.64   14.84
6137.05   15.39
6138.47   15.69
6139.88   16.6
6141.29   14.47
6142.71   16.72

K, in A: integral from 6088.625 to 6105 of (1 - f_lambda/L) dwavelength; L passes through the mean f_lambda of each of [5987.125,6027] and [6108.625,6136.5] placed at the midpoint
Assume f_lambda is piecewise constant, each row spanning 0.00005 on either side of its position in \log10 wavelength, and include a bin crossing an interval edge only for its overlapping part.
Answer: -0.7 A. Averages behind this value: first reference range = 15.5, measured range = 16.4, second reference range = 15.7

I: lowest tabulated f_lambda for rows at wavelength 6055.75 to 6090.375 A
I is 12.9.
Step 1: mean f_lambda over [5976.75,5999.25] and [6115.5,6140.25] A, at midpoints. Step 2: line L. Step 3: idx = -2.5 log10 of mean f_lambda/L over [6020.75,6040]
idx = -0.04 mag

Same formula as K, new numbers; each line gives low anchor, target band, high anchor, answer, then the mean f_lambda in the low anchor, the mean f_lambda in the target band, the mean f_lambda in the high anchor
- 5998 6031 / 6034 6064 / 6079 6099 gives 0.1 A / 15.8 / 16.1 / 16.6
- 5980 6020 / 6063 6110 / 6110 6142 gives -2.4 A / 15.4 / 16.4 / 15.7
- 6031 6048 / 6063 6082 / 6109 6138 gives -0.9 A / 16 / 16.6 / 15.7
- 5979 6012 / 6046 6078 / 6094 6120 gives -0.9 A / 15.5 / 16.5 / 16.4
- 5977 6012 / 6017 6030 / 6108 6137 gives -0.2 A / 15.5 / 15.9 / 15.7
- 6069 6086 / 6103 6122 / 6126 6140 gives 0.1 A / 16.7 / 16.1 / 16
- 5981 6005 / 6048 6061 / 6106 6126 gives -0.8 A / 15.4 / 16.5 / 15.6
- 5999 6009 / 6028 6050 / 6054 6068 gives -0.6 A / 15.8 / 16.1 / 15.7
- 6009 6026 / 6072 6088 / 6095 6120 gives -0.3 A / 15.6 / 16.4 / 16.4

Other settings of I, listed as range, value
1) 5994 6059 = 13.97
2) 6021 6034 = 15.27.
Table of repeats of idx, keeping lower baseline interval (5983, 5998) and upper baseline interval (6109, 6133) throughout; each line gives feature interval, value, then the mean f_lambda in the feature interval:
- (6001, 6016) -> -0.036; 15.7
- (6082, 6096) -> -0.062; 16.5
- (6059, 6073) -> -0.066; 16.4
